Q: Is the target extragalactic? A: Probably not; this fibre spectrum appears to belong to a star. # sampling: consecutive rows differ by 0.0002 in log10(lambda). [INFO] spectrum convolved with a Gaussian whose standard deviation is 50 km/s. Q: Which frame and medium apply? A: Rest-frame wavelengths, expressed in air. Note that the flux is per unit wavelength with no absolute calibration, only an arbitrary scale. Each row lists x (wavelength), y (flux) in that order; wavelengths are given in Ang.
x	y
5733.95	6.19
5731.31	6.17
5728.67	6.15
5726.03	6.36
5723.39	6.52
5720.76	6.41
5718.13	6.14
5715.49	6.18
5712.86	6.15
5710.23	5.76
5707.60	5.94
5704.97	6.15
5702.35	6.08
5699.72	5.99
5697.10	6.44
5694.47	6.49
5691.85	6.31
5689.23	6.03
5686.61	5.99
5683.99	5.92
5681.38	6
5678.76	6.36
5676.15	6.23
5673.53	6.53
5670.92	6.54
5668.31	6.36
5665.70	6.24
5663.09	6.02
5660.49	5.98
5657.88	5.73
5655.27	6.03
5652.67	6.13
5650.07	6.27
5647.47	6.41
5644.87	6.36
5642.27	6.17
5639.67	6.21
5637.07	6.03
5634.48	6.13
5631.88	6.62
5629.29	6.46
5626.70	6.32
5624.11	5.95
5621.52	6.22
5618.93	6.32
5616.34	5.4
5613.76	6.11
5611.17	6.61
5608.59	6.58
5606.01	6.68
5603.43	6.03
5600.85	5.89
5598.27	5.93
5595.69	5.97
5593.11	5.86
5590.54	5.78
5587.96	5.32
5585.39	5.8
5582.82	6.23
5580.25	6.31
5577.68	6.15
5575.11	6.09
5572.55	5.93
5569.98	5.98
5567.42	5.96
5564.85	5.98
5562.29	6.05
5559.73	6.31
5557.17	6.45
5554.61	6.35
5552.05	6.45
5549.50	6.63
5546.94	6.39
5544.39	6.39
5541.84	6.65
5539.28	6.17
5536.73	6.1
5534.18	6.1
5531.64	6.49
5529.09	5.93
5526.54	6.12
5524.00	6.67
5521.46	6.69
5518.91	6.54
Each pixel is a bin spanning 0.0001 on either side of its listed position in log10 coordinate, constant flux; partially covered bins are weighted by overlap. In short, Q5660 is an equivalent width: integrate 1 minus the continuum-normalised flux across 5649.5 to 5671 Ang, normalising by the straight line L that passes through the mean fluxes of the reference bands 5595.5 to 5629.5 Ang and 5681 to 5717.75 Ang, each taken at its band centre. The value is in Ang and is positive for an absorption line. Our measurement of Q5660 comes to 0.1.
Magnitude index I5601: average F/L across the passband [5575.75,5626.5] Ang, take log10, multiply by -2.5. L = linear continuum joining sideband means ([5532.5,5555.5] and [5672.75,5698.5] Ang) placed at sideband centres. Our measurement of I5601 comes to 0.04 mag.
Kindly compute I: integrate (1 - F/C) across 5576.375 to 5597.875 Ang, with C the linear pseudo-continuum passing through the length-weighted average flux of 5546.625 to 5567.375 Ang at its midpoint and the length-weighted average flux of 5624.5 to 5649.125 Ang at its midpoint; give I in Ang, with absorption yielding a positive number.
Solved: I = 1.3 Ang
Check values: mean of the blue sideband 6.3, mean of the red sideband 6.29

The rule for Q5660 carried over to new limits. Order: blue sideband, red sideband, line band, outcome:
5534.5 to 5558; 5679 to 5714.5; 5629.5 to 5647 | -0.17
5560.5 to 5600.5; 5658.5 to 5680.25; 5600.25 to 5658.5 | -0.83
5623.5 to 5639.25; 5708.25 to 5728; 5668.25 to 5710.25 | 0.22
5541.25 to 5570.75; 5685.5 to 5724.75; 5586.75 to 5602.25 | 1.16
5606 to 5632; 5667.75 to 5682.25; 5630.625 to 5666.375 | 0.81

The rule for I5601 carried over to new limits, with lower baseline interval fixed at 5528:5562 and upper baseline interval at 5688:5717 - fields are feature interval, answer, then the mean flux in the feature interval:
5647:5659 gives 0.02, 6.1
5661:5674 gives -0.02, 6.31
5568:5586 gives 0.04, 6.08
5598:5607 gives 0.02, 6.14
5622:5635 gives -0.01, 6.3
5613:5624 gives 0.04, 6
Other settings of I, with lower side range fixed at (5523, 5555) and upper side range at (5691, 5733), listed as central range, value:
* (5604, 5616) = -0.2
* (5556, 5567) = 0.3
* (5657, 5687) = 0.3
